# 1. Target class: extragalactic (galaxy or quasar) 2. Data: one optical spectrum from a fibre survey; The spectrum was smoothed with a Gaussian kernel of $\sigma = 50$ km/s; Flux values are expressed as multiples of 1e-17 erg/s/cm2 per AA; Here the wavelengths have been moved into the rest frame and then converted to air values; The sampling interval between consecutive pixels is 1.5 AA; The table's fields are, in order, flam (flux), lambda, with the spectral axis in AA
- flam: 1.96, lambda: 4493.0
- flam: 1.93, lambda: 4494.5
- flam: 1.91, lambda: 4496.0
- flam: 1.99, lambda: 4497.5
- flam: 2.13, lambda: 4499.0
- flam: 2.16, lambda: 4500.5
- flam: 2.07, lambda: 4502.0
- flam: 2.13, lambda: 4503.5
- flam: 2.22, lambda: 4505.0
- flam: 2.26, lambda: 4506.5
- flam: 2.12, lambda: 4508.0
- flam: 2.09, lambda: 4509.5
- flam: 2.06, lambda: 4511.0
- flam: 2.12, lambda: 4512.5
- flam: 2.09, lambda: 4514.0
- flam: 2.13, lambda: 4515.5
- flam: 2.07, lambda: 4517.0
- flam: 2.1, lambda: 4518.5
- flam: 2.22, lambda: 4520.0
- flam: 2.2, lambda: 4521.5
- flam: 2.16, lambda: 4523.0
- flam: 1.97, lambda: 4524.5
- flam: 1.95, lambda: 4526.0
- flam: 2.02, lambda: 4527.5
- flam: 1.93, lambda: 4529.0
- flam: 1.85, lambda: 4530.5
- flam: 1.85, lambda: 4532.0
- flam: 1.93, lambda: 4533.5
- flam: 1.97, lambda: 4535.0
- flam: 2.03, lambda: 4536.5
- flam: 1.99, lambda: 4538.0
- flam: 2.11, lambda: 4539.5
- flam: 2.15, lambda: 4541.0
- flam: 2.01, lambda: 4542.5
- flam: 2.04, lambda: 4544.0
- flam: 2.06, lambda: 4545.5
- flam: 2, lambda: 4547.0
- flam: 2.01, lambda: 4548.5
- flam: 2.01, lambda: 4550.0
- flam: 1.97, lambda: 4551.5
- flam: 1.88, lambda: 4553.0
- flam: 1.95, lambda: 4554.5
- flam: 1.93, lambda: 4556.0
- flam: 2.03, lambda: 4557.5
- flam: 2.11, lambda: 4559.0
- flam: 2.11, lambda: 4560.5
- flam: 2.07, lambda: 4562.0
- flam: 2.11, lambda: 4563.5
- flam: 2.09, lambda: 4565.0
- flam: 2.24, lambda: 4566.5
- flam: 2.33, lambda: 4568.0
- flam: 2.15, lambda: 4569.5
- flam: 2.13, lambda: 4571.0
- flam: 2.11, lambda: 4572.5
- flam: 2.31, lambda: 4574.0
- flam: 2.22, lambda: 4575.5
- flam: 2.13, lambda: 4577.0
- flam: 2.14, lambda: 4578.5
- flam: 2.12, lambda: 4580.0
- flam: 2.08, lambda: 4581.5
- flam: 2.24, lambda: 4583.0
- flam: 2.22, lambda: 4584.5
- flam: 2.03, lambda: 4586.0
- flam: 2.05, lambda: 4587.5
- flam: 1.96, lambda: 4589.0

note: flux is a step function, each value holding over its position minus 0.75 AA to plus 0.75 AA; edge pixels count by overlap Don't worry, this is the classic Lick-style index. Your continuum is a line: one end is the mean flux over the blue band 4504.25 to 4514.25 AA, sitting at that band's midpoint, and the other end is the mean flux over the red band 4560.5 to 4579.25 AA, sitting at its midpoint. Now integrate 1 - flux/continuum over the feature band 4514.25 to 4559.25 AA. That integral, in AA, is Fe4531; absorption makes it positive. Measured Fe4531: 2.7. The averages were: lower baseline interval 2.14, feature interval 2.02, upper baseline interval 2.17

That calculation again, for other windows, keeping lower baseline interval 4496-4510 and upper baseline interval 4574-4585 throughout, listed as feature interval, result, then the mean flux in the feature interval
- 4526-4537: 1.0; 1.94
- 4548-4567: 1.1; 2.04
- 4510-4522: 0.0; 2.12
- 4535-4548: 0.6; 2.04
